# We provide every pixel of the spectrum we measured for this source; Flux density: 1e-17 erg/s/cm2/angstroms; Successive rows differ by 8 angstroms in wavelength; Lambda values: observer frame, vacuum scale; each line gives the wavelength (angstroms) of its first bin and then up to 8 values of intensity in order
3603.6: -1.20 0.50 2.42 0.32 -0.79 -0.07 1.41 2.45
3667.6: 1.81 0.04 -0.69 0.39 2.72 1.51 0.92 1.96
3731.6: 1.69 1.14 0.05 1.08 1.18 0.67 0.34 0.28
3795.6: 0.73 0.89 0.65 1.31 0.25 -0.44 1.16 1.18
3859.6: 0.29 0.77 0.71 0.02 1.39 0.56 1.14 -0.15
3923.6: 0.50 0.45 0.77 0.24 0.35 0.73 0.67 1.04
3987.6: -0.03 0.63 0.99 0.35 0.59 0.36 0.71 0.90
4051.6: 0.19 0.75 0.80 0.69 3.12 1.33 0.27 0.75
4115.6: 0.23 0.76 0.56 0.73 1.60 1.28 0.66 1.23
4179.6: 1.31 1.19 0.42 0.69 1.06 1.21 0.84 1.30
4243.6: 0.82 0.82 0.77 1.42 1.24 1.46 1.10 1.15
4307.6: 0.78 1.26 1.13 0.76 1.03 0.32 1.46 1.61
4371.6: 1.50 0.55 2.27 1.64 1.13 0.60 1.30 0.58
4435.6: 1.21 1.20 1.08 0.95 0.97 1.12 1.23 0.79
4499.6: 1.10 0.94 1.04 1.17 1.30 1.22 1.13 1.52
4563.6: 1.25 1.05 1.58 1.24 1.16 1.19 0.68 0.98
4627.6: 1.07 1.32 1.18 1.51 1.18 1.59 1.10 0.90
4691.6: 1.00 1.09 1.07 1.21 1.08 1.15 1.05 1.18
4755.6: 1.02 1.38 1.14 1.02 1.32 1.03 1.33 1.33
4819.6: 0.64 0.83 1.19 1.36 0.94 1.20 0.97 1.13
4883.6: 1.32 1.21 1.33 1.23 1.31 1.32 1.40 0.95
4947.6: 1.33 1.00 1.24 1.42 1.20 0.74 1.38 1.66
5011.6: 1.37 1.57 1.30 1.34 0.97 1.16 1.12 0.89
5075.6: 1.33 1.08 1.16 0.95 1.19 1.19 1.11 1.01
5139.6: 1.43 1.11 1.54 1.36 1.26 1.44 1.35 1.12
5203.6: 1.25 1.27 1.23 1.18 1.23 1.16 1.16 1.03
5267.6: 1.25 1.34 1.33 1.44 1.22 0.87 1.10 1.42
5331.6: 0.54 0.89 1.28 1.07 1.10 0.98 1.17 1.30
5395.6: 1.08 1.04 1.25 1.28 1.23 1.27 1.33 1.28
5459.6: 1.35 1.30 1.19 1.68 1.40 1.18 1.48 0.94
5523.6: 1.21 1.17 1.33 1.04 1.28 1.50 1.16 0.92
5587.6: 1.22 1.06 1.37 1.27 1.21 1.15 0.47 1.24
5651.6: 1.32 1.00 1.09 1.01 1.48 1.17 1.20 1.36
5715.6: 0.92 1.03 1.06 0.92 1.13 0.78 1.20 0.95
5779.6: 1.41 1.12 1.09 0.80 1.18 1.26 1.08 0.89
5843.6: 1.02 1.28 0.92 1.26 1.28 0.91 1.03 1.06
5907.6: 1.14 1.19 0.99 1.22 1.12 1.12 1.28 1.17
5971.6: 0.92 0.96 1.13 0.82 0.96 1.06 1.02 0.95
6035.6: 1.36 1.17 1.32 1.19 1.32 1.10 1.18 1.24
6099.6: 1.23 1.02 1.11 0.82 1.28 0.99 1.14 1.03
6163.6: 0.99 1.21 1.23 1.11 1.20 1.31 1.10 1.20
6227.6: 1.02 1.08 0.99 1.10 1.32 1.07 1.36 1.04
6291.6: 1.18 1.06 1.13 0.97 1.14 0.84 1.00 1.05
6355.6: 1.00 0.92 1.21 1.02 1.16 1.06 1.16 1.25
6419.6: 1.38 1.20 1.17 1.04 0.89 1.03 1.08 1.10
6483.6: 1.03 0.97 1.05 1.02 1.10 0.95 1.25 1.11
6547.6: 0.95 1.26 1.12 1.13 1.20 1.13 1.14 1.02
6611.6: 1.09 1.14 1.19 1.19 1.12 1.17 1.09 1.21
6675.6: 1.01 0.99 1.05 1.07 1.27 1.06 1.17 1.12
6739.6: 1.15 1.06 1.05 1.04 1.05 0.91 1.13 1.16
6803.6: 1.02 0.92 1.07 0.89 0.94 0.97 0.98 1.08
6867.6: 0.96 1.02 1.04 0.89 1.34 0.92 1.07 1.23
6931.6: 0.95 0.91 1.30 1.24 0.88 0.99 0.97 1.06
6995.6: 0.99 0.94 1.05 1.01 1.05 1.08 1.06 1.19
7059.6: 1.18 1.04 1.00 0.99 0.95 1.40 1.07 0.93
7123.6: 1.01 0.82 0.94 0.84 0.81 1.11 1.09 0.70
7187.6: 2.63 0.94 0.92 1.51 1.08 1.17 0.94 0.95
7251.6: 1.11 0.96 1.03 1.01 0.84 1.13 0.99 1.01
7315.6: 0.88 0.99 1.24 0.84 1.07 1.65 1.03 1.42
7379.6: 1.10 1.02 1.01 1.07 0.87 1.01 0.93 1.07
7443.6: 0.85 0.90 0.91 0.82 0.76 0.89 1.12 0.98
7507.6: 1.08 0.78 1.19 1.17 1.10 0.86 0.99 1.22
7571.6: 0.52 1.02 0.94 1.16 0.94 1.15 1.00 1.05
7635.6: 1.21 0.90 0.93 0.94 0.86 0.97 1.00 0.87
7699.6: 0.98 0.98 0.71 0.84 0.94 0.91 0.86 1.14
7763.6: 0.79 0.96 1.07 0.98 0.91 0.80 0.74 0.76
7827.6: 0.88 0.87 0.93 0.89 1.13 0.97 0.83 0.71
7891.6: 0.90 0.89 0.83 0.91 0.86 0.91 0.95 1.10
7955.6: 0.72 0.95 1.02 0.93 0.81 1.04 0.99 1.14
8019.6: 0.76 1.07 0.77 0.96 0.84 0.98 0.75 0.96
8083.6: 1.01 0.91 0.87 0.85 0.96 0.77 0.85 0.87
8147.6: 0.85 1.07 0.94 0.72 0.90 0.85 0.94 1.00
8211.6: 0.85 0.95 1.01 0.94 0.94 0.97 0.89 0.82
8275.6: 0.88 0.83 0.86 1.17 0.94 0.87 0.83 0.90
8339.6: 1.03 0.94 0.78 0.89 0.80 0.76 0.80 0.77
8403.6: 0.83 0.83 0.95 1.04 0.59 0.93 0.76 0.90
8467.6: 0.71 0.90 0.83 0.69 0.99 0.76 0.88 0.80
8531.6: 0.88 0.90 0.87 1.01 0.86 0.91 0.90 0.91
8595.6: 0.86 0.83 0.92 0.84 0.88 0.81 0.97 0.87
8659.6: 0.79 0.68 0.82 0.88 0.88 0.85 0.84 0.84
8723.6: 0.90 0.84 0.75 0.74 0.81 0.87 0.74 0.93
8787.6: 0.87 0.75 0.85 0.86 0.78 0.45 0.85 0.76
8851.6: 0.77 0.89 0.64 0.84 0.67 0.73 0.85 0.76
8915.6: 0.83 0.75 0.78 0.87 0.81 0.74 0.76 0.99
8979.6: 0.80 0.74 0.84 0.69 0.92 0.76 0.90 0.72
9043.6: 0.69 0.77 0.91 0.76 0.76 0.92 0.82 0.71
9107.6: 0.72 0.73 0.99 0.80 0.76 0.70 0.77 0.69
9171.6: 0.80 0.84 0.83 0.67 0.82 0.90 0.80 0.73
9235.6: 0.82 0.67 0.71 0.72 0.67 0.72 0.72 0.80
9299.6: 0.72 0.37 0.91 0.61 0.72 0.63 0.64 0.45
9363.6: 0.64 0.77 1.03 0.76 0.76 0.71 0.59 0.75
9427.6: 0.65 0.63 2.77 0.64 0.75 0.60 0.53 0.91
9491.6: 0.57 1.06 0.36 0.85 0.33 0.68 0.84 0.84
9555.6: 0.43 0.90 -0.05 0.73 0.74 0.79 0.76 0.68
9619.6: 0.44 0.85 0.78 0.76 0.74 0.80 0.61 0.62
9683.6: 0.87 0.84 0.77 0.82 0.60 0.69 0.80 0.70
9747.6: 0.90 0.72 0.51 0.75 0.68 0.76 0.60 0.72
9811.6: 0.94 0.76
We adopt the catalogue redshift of 0.10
